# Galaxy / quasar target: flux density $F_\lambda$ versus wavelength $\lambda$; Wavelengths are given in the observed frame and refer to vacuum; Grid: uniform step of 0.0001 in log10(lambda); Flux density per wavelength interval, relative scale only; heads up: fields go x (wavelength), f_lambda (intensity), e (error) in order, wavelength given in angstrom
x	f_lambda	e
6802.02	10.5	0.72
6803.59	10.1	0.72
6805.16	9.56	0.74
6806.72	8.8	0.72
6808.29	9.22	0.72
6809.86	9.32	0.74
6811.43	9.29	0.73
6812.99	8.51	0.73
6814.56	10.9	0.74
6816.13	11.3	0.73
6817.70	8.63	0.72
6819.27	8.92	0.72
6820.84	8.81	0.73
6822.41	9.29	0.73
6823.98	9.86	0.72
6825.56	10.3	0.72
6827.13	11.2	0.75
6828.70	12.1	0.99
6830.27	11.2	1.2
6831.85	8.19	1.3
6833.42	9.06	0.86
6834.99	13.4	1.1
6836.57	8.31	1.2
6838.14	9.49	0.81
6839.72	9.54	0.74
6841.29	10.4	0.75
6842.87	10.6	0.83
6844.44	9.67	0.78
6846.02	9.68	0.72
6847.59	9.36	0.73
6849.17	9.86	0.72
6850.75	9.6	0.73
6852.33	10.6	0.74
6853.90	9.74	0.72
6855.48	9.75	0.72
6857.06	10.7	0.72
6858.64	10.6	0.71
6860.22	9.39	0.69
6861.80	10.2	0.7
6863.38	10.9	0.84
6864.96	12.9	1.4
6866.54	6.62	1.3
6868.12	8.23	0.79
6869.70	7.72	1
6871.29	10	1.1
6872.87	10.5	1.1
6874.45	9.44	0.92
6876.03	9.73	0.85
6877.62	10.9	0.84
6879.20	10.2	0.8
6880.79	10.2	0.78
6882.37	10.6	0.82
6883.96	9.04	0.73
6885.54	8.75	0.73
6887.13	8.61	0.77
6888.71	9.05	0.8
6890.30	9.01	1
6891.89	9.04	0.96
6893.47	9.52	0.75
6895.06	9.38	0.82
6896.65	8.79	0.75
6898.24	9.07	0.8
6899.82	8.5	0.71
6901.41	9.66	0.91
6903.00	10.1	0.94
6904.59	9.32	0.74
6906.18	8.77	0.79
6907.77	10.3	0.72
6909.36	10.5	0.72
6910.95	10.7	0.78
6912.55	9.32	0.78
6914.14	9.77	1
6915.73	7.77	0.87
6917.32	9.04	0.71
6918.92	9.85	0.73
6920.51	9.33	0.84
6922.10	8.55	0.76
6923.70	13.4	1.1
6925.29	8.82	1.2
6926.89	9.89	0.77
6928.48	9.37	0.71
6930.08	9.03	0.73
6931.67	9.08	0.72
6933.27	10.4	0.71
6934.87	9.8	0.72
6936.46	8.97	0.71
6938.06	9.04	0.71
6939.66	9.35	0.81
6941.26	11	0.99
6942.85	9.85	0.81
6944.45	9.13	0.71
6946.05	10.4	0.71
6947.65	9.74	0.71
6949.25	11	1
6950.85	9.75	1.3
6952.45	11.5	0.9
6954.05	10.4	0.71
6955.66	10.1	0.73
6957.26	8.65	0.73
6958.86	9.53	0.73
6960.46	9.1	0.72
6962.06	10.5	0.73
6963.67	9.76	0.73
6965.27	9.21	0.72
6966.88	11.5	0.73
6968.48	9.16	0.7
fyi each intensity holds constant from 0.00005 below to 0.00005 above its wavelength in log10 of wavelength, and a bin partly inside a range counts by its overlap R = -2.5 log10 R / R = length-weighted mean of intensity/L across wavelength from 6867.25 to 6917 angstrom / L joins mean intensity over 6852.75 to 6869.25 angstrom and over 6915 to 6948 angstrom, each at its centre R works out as 0.038 mag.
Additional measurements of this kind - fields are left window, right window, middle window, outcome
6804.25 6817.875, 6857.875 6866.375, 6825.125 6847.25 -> -0.02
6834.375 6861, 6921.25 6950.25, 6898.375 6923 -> 0.05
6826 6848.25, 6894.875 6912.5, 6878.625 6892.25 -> 0.04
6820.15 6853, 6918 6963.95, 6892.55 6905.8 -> 0.07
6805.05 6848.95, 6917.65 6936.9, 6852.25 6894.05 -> 0.01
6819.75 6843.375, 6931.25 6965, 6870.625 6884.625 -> -0.01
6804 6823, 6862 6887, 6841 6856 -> -0.04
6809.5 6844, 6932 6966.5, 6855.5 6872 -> 0.02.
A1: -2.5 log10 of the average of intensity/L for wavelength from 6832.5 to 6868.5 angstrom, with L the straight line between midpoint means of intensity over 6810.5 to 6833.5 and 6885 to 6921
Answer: -0.03 mag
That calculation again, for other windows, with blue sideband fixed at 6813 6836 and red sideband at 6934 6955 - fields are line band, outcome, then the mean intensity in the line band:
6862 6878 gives 0.04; 9.68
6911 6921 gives 0.08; 9.28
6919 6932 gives 0.03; 9.72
